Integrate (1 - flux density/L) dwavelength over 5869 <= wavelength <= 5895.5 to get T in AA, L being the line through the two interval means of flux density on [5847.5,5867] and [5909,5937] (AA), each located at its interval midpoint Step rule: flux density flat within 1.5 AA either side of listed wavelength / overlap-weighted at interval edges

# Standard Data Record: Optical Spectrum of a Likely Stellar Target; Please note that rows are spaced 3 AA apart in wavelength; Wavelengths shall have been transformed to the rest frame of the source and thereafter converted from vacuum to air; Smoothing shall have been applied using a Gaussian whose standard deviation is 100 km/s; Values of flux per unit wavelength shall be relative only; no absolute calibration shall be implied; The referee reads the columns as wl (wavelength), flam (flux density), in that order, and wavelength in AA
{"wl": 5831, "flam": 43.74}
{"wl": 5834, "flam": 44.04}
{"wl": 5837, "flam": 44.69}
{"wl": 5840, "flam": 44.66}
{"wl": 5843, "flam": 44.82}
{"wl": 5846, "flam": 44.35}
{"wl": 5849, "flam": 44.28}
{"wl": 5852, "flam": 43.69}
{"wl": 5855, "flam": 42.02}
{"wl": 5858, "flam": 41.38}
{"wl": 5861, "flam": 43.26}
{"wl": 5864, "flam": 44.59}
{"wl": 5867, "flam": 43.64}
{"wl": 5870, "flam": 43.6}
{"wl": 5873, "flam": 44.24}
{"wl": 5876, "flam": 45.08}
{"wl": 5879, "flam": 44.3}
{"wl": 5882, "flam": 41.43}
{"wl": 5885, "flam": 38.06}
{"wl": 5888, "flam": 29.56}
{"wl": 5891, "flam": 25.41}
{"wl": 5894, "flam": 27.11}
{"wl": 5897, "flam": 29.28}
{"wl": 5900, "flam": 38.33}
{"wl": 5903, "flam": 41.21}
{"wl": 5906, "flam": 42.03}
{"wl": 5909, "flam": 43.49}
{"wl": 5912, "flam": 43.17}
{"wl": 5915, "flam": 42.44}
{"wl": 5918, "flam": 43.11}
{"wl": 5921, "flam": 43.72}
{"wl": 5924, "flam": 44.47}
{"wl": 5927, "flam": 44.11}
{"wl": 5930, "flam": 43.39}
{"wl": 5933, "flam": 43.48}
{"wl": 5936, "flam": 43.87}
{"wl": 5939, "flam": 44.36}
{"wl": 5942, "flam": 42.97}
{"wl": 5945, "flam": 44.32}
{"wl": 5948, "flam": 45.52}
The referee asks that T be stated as 3.6 AA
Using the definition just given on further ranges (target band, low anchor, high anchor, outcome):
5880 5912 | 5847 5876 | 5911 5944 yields 5.5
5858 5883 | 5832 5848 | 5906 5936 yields 0.2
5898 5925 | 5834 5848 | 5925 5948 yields 1.2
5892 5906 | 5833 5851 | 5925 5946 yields 3.0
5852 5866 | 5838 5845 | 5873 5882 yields 0.5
